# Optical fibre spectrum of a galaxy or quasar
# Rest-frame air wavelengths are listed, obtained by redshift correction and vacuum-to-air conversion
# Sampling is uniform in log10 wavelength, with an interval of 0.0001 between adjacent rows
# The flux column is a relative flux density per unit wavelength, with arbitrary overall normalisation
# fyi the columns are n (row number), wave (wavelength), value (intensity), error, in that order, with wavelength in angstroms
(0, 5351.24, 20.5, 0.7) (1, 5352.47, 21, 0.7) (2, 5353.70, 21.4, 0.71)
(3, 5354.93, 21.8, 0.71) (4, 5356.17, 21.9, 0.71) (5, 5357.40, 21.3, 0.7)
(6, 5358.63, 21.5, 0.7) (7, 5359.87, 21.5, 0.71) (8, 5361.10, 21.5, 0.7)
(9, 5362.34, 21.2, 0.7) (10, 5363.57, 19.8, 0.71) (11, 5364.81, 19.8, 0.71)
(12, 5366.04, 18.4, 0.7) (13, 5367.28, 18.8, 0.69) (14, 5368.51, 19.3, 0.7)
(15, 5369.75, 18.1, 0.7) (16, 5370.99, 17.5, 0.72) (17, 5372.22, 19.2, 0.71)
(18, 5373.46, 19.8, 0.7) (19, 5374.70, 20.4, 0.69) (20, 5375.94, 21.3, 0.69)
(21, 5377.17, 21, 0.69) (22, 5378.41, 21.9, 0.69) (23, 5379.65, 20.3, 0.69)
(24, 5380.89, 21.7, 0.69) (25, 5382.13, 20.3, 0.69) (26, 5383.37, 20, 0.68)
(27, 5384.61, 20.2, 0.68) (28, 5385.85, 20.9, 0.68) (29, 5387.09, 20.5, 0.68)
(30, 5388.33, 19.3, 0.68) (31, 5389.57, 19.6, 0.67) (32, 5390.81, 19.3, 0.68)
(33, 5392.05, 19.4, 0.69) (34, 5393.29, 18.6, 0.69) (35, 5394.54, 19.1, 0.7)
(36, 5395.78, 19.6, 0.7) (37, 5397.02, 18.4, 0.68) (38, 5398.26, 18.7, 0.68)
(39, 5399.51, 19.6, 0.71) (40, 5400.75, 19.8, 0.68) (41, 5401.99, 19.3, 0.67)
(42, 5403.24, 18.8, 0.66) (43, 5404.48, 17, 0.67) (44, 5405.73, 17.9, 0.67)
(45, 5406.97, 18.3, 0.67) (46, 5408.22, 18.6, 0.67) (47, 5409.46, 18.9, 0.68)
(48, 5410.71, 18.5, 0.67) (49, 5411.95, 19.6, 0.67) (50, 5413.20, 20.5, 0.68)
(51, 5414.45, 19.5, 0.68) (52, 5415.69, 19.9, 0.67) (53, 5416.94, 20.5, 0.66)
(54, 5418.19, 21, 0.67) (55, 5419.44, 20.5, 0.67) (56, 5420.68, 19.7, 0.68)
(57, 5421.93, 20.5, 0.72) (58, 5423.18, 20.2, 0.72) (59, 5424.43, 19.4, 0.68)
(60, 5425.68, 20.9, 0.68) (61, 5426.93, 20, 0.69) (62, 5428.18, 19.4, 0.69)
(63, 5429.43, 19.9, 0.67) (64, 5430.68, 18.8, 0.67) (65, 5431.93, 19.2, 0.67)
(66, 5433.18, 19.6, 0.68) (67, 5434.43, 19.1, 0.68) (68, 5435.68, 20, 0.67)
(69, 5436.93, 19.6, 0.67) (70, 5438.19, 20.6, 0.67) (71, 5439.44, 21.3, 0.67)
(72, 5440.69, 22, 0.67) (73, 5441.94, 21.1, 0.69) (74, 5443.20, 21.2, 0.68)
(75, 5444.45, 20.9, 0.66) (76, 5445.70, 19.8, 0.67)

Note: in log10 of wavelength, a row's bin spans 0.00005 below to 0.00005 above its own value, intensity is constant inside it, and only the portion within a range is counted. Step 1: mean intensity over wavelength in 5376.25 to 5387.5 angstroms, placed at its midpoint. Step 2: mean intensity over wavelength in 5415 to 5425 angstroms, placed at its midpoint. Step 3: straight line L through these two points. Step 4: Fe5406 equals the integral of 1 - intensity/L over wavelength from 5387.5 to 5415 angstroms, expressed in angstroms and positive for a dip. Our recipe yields 2.0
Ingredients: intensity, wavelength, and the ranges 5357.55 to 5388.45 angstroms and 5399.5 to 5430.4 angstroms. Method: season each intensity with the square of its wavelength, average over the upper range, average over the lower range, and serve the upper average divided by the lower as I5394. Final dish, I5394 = 0.98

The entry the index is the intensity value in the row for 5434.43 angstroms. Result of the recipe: 19.1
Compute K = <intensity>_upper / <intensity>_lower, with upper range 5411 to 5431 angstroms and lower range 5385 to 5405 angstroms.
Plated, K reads 1.04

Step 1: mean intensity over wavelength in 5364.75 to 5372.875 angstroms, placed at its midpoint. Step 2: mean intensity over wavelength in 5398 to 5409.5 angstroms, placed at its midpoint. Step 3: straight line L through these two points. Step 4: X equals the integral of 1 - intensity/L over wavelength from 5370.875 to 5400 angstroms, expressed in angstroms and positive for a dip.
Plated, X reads -1.9 angstroms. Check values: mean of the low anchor 18.7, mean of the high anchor 18.7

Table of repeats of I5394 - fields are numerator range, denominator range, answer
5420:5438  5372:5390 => 0.98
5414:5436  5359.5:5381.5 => 1.01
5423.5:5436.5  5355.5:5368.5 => 0.98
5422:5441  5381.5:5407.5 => 1.05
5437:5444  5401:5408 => 1.16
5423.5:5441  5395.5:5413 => 1.07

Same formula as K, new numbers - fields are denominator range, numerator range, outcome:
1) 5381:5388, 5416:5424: 1.00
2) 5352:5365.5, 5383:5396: 0.93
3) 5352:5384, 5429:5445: 0.99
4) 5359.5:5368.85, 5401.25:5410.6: 0.92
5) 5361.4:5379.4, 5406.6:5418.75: 0.99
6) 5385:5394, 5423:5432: 1.00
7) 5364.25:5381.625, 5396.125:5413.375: 0.95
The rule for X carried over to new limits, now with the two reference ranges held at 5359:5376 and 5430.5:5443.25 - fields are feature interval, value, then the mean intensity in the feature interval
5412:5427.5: -0.1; 20.2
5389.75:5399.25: 0.4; 19.1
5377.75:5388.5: -0.4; 20.6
